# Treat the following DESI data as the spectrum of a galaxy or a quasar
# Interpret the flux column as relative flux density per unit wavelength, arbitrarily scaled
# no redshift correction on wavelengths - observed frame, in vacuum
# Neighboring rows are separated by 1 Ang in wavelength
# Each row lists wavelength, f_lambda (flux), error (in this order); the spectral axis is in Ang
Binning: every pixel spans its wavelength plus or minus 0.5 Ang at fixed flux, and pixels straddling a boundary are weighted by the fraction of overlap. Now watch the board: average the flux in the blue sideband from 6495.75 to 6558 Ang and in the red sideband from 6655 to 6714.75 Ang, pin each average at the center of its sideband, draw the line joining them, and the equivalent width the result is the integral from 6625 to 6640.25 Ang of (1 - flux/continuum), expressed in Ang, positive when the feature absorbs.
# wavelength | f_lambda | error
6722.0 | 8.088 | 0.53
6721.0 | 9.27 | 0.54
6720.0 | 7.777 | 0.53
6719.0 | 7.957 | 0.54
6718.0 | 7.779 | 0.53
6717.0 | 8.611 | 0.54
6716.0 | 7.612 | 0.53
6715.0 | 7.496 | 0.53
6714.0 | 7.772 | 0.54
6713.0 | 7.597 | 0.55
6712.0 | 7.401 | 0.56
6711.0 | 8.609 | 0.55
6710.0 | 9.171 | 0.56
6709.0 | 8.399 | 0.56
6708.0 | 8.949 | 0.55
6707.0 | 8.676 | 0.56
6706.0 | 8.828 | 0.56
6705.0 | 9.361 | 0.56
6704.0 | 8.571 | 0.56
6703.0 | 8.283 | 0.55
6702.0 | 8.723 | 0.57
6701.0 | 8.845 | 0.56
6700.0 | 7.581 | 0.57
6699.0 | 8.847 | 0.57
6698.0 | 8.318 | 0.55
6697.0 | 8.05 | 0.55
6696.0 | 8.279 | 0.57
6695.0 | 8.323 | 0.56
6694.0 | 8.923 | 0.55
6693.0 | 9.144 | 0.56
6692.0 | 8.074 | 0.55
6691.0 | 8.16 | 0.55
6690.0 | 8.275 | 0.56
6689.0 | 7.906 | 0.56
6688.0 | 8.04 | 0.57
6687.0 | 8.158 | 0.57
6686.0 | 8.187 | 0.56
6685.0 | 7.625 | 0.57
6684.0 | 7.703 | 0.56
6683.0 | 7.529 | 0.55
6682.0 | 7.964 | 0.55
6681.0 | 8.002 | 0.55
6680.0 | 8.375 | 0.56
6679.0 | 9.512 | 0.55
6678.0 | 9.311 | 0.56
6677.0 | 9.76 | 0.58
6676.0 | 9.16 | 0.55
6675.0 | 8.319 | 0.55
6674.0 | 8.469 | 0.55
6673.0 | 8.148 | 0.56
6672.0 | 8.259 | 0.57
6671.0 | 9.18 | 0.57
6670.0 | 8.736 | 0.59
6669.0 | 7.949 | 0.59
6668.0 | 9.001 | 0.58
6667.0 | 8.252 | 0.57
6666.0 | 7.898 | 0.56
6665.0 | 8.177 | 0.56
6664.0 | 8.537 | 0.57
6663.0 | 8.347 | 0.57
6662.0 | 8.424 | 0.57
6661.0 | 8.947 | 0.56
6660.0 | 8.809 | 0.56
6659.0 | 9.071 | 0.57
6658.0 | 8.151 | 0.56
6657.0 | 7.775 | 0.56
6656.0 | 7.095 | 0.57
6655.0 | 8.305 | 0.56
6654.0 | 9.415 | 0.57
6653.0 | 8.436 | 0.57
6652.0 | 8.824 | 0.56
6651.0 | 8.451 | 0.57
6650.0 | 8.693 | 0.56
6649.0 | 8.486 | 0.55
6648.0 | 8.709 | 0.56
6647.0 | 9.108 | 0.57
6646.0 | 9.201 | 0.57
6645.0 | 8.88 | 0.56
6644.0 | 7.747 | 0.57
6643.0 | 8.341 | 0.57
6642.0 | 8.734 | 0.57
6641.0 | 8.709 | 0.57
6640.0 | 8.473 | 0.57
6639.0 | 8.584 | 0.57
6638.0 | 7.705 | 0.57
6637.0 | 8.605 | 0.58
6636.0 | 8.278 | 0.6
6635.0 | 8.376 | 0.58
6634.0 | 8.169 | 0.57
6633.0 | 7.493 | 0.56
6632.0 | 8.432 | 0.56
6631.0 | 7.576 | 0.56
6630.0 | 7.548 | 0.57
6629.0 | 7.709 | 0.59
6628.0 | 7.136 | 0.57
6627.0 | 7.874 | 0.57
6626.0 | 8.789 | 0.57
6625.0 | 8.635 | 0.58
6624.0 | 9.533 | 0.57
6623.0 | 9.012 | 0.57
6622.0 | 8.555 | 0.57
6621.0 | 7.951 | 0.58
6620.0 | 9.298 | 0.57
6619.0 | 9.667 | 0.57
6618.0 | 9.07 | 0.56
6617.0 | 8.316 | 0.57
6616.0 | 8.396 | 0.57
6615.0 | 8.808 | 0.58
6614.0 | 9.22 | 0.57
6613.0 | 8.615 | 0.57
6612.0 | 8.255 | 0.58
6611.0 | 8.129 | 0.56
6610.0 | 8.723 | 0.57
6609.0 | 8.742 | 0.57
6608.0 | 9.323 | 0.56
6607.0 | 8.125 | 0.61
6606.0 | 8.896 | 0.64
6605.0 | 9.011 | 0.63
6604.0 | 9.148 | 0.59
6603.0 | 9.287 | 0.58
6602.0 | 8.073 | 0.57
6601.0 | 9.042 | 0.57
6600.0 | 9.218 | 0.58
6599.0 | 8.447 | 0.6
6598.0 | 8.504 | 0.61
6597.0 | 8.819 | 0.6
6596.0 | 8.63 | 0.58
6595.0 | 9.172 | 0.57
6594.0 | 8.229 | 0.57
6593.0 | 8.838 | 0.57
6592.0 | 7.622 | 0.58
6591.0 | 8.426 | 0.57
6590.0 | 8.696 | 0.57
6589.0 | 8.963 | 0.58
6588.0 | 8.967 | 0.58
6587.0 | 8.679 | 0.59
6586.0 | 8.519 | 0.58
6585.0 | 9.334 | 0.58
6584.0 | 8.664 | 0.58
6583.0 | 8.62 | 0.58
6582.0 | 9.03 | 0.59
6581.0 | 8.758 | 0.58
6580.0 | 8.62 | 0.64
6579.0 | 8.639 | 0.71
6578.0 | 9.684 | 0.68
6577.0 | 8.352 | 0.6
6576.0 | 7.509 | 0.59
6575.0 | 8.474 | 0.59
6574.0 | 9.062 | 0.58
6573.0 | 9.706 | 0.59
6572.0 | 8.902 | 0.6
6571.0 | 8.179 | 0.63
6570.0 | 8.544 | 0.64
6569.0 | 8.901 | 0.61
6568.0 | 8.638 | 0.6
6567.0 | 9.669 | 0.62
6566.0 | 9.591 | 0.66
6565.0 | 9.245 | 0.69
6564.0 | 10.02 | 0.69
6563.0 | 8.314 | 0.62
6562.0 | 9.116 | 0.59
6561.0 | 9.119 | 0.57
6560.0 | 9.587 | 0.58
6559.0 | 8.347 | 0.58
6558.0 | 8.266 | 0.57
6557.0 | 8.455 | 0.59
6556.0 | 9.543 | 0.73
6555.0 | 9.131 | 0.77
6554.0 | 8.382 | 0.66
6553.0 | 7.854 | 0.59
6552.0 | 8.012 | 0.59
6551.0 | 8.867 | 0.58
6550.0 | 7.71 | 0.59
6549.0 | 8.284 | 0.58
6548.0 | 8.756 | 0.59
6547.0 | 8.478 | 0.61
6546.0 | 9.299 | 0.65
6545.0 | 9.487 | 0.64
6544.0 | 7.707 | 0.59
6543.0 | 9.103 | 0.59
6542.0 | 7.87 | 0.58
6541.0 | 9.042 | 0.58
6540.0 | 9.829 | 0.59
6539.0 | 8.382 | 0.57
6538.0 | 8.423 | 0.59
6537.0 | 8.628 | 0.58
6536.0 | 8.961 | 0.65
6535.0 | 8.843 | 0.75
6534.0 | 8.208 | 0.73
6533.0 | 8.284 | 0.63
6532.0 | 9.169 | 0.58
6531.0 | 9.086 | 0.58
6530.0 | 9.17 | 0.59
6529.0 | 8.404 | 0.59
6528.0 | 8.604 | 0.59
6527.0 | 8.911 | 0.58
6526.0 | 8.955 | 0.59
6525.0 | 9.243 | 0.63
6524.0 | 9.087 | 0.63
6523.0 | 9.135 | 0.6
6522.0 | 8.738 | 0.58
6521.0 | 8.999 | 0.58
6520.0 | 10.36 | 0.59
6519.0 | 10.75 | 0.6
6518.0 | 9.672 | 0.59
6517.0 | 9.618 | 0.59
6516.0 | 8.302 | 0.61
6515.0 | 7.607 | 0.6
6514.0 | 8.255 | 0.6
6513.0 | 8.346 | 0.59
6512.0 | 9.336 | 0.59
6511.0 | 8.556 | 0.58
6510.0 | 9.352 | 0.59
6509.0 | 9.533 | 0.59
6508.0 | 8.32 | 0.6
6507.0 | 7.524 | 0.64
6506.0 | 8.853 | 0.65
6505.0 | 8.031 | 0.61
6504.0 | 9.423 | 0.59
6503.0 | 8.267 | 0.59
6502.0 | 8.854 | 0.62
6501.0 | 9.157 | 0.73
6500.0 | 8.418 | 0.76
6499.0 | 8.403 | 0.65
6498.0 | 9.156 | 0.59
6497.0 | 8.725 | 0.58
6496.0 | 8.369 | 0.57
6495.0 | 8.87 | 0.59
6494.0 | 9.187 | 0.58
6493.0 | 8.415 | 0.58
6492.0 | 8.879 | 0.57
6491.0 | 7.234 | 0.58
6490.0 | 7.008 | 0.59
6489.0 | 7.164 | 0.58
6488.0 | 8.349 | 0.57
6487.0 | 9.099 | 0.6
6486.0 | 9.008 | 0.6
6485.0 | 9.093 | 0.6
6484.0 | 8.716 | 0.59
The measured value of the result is 0.8 Ang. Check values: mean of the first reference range 8.78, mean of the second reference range 8.4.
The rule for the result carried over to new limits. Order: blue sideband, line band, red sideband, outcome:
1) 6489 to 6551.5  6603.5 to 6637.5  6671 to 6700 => 0.0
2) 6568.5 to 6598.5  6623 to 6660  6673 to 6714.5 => 0.8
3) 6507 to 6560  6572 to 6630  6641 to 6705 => -0.3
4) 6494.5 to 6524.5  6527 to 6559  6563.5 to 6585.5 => 0.9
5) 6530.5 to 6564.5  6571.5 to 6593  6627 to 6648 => -0.5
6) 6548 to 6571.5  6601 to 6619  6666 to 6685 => -0.2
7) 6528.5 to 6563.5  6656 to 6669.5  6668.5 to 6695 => 0.1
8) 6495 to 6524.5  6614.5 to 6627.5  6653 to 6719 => -0.3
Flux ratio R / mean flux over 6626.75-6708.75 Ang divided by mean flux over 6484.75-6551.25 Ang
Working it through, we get 0.96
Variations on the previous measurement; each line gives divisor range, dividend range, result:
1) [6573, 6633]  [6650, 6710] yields 0.98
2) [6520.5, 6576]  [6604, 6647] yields 0.97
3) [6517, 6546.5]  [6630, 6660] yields 0.93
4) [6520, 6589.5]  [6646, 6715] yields 0.96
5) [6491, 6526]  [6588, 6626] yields 0.99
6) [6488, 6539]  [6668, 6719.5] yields 0.96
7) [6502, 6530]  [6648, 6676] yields 0.95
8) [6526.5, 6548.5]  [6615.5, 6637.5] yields 0.96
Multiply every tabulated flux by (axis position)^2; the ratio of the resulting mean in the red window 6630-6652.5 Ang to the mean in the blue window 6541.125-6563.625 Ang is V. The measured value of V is 1.0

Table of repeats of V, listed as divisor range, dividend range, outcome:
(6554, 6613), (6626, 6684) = 0.98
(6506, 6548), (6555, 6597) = 1.01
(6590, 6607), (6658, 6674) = 1.00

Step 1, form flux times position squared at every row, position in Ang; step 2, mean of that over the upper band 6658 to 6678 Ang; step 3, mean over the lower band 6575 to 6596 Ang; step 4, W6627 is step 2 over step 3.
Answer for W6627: 1.02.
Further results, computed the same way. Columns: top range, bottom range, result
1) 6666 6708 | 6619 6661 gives 1.02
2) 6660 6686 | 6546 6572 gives 1.00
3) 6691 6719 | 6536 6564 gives 1.01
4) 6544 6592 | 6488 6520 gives 1.03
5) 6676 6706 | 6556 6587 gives 0.98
